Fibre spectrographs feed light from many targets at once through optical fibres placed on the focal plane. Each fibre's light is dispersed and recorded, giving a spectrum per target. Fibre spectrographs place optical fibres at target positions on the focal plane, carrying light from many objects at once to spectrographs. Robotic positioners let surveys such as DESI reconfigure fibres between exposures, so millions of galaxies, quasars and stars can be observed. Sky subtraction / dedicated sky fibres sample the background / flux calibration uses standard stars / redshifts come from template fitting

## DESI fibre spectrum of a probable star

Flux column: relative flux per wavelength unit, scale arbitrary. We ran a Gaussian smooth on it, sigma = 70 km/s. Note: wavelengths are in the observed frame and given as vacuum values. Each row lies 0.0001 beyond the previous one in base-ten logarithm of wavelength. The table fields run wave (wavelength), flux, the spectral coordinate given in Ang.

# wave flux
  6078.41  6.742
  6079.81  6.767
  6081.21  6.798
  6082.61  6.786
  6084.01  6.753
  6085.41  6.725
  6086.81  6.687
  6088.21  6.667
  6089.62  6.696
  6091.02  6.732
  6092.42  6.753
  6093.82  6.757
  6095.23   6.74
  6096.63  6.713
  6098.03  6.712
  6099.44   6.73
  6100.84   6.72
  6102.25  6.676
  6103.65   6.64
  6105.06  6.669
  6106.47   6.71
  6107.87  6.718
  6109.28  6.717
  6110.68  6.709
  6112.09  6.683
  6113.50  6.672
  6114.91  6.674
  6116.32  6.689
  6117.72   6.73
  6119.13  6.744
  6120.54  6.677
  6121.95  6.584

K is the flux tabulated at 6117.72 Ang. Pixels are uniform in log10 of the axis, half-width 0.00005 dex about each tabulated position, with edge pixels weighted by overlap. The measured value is 6.73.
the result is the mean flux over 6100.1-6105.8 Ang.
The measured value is 6.67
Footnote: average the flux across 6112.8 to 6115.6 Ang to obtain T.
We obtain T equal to 6.67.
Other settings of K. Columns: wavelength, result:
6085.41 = 6.725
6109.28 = 6.717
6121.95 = 6.584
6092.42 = 6.753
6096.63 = 6.713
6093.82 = 6.757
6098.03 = 6.712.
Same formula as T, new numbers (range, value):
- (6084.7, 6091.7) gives 6.7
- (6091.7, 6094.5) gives 6.77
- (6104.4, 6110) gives 6.71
